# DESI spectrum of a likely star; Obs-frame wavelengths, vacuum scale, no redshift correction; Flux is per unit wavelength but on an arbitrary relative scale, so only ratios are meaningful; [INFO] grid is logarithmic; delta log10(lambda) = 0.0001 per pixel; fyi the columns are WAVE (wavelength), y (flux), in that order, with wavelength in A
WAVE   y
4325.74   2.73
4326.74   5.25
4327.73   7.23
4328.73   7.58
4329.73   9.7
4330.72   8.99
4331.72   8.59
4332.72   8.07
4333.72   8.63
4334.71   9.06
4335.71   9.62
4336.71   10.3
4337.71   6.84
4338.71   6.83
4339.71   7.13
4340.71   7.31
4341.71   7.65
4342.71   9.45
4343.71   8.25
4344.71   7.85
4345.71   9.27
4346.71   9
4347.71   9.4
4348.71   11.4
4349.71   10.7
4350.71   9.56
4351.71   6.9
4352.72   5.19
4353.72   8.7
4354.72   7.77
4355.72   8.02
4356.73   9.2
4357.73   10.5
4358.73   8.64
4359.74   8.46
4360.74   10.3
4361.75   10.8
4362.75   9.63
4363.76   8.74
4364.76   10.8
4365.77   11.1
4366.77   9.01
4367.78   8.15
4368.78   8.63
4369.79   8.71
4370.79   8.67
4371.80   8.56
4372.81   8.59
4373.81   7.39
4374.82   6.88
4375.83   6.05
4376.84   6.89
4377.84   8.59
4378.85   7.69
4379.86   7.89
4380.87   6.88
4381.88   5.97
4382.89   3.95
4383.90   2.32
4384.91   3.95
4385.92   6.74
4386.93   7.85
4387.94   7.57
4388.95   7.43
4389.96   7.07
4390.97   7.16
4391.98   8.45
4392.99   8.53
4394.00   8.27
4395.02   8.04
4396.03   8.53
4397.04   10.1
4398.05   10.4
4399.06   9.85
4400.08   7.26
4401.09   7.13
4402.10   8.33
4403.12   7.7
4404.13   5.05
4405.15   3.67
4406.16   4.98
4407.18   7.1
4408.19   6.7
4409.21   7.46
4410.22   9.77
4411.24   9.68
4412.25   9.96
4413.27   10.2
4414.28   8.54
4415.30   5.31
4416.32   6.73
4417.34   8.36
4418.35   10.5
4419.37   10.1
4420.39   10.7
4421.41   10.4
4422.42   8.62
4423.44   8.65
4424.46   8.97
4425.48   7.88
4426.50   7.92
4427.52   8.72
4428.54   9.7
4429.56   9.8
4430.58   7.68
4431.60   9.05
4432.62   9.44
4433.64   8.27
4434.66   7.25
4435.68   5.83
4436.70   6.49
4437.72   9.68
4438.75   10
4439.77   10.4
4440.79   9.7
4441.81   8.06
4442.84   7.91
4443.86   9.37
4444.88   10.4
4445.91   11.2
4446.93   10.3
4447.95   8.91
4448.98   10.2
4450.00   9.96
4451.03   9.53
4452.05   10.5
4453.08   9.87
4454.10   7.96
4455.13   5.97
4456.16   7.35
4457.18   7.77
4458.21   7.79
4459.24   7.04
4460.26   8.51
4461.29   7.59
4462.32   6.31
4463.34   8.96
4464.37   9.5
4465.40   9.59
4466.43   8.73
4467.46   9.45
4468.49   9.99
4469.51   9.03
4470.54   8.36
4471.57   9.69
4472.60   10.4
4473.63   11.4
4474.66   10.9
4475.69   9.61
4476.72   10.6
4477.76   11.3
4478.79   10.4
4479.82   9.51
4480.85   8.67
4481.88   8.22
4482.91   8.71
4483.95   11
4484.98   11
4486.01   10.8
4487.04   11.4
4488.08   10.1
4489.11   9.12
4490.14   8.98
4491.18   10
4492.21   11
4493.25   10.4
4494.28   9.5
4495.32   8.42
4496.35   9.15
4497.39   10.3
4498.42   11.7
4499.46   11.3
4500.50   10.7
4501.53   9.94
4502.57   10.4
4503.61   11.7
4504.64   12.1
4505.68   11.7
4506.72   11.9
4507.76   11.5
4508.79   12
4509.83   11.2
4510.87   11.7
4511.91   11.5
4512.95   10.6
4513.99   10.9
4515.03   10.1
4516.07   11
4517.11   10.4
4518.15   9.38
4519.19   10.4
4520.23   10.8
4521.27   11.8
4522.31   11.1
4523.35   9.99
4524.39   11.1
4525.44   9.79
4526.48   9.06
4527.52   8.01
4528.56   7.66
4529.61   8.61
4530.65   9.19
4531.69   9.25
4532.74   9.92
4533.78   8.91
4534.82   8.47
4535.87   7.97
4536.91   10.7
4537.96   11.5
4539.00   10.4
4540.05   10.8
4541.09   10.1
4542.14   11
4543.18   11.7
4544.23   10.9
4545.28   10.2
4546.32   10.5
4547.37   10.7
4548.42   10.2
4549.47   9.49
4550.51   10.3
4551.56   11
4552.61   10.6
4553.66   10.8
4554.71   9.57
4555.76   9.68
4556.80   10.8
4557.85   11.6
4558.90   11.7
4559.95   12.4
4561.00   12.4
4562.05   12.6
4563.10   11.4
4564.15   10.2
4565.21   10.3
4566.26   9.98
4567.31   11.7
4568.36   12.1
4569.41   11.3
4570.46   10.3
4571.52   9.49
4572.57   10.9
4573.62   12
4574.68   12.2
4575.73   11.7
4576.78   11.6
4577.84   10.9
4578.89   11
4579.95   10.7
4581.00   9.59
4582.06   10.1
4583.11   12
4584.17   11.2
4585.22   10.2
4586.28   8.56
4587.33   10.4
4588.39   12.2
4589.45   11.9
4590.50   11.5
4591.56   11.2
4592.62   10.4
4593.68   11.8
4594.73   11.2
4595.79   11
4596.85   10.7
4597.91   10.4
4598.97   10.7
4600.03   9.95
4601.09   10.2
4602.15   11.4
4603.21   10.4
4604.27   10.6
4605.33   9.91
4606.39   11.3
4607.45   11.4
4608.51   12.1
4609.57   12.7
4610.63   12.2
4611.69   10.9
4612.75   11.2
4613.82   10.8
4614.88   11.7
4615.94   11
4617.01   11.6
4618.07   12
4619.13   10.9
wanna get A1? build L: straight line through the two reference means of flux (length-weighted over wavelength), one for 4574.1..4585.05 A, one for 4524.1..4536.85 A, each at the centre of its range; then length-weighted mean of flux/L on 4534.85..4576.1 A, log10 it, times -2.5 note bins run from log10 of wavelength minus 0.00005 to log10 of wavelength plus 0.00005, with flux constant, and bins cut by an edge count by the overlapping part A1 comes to -0.08 mag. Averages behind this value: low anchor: 9.02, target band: 10.8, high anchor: 11.1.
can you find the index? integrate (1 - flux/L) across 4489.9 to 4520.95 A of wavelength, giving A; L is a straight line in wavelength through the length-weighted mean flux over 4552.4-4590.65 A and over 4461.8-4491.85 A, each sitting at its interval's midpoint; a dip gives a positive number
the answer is -1.8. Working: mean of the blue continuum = 9.72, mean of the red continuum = 11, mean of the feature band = 10.7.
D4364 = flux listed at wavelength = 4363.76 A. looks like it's 8.74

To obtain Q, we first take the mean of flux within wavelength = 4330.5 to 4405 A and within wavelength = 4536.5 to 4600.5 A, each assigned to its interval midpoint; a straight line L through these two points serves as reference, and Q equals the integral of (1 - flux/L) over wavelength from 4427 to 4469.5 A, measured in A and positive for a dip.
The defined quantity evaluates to 2.0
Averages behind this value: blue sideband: 8.15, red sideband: 10.9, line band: 8.8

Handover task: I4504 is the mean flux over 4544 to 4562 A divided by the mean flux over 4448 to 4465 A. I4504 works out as 1.28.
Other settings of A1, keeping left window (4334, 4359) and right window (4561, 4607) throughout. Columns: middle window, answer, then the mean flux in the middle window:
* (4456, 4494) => 0.04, 9.46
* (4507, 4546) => 0.01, 10.3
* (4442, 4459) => 0.07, 9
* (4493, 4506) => -0.05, 10.6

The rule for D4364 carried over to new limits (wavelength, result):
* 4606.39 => 11.3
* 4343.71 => 8.25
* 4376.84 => 6.89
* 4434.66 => 7.25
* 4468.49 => 9.99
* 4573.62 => 12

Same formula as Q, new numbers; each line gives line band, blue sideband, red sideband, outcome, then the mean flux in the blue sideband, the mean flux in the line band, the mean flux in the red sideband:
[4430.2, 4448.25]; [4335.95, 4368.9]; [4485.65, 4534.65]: 1.4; 8.84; 8.9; 10.3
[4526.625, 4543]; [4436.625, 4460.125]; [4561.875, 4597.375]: 1.2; 9.01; 9.54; 11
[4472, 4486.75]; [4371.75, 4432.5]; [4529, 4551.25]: -1.8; 7.84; 10.2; 10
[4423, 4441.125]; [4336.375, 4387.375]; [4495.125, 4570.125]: 1.0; 8.13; 8.62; 10.6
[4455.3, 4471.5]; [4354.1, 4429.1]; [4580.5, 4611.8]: 1.3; 8.12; 8.38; 10.9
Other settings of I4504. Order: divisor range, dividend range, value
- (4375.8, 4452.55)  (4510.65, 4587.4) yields 1.28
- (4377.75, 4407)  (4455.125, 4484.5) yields 1.28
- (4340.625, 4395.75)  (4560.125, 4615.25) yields 1.36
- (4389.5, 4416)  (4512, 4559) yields 1.29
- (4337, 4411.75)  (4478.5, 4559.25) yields 1.29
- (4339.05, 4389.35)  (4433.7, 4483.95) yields 1.12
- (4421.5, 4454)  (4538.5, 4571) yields 1.20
